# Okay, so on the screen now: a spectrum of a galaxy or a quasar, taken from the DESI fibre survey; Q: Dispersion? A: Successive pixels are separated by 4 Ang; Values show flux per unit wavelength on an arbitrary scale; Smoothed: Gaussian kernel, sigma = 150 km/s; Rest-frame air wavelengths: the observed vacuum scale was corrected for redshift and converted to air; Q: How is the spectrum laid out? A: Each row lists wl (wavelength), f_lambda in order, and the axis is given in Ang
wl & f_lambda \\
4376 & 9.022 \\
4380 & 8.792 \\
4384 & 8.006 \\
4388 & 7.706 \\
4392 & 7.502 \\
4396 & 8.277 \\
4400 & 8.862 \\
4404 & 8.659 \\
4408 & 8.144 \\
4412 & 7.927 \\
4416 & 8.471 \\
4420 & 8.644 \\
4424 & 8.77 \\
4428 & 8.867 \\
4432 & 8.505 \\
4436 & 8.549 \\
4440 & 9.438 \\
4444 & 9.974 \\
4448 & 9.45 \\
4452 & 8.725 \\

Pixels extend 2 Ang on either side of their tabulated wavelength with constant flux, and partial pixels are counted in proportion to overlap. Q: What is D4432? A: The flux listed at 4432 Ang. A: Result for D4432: 8.505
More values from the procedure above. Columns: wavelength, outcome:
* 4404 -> 8.659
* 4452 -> 8.725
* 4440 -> 9.438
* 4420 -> 8.644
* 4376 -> 9.022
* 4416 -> 8.471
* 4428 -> 8.867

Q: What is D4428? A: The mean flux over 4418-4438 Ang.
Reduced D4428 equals 8.67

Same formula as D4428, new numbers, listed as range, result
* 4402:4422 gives 8.37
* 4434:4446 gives 9.32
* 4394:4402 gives 8.57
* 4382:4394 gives 7.74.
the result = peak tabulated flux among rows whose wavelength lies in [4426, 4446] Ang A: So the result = 9.974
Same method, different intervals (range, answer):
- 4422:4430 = 8.867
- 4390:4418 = 8.862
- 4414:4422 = 8.644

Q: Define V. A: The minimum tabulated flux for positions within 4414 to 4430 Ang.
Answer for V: 8.471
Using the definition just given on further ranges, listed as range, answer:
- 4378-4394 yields 7.502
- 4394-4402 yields 8.277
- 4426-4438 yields 8.505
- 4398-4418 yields 7.927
